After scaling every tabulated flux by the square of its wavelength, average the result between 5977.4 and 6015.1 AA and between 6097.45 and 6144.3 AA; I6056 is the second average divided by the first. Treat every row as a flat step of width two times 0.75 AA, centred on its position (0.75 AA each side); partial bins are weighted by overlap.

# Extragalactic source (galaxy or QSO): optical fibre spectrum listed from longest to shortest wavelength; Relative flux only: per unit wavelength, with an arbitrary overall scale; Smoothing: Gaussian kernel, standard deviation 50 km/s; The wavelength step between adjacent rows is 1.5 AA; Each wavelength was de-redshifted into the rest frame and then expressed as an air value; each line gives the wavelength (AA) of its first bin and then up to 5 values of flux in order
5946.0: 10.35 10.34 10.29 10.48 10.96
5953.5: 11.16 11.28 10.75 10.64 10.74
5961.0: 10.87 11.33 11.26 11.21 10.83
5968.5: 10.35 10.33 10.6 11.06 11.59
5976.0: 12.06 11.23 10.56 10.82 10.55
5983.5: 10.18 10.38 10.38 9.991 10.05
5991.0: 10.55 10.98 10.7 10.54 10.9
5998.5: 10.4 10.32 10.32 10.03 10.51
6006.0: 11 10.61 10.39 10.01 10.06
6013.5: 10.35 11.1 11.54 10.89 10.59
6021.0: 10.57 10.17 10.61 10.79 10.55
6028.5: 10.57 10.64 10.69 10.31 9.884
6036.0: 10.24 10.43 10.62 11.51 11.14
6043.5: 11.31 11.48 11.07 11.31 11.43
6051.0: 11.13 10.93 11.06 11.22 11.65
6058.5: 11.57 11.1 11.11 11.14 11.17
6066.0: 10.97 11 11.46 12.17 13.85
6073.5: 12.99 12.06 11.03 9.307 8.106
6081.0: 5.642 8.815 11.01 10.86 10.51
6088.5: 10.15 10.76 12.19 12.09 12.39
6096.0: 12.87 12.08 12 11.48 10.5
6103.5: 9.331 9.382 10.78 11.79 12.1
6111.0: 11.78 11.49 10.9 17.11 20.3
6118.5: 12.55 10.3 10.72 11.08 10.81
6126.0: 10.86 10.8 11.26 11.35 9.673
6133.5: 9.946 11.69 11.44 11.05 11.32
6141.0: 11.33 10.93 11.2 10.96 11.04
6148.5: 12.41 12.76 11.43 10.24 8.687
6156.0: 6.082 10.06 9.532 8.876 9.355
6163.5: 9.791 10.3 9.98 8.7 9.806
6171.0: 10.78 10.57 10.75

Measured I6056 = 1.1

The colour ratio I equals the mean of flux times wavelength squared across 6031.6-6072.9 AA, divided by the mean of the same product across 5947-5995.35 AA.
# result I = 1.07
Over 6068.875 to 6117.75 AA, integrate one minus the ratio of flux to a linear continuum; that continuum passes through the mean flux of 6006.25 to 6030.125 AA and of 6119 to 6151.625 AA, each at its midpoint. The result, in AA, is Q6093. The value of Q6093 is -2.5 AA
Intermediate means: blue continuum 10.6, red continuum 11.1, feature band 11.5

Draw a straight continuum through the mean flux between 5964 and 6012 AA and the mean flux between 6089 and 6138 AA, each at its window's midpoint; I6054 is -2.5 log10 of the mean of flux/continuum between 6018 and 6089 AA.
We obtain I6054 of 0.04 mag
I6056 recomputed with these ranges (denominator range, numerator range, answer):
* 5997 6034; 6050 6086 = 1.05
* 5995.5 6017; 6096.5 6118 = 1.20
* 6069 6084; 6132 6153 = 1.09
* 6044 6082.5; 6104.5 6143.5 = 1.08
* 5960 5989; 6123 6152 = 1.09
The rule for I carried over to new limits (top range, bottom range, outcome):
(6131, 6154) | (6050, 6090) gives 1.05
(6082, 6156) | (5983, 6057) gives 1.10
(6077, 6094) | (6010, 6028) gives 0.96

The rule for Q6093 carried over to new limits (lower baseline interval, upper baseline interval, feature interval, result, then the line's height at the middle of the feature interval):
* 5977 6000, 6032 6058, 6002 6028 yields 0.4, 10.7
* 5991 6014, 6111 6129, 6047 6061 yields 0.1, 11.3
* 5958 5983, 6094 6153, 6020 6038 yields 1.2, 11.2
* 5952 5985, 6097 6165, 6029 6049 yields 0.3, 11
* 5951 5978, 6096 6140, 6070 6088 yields 1.5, 11.5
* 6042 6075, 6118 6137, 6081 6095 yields 0.7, 11.3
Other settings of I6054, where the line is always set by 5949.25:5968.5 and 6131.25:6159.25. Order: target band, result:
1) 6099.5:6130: -0.105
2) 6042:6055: -0.042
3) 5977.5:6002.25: 0.038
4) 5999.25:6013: 0.050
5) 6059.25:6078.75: -0.072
